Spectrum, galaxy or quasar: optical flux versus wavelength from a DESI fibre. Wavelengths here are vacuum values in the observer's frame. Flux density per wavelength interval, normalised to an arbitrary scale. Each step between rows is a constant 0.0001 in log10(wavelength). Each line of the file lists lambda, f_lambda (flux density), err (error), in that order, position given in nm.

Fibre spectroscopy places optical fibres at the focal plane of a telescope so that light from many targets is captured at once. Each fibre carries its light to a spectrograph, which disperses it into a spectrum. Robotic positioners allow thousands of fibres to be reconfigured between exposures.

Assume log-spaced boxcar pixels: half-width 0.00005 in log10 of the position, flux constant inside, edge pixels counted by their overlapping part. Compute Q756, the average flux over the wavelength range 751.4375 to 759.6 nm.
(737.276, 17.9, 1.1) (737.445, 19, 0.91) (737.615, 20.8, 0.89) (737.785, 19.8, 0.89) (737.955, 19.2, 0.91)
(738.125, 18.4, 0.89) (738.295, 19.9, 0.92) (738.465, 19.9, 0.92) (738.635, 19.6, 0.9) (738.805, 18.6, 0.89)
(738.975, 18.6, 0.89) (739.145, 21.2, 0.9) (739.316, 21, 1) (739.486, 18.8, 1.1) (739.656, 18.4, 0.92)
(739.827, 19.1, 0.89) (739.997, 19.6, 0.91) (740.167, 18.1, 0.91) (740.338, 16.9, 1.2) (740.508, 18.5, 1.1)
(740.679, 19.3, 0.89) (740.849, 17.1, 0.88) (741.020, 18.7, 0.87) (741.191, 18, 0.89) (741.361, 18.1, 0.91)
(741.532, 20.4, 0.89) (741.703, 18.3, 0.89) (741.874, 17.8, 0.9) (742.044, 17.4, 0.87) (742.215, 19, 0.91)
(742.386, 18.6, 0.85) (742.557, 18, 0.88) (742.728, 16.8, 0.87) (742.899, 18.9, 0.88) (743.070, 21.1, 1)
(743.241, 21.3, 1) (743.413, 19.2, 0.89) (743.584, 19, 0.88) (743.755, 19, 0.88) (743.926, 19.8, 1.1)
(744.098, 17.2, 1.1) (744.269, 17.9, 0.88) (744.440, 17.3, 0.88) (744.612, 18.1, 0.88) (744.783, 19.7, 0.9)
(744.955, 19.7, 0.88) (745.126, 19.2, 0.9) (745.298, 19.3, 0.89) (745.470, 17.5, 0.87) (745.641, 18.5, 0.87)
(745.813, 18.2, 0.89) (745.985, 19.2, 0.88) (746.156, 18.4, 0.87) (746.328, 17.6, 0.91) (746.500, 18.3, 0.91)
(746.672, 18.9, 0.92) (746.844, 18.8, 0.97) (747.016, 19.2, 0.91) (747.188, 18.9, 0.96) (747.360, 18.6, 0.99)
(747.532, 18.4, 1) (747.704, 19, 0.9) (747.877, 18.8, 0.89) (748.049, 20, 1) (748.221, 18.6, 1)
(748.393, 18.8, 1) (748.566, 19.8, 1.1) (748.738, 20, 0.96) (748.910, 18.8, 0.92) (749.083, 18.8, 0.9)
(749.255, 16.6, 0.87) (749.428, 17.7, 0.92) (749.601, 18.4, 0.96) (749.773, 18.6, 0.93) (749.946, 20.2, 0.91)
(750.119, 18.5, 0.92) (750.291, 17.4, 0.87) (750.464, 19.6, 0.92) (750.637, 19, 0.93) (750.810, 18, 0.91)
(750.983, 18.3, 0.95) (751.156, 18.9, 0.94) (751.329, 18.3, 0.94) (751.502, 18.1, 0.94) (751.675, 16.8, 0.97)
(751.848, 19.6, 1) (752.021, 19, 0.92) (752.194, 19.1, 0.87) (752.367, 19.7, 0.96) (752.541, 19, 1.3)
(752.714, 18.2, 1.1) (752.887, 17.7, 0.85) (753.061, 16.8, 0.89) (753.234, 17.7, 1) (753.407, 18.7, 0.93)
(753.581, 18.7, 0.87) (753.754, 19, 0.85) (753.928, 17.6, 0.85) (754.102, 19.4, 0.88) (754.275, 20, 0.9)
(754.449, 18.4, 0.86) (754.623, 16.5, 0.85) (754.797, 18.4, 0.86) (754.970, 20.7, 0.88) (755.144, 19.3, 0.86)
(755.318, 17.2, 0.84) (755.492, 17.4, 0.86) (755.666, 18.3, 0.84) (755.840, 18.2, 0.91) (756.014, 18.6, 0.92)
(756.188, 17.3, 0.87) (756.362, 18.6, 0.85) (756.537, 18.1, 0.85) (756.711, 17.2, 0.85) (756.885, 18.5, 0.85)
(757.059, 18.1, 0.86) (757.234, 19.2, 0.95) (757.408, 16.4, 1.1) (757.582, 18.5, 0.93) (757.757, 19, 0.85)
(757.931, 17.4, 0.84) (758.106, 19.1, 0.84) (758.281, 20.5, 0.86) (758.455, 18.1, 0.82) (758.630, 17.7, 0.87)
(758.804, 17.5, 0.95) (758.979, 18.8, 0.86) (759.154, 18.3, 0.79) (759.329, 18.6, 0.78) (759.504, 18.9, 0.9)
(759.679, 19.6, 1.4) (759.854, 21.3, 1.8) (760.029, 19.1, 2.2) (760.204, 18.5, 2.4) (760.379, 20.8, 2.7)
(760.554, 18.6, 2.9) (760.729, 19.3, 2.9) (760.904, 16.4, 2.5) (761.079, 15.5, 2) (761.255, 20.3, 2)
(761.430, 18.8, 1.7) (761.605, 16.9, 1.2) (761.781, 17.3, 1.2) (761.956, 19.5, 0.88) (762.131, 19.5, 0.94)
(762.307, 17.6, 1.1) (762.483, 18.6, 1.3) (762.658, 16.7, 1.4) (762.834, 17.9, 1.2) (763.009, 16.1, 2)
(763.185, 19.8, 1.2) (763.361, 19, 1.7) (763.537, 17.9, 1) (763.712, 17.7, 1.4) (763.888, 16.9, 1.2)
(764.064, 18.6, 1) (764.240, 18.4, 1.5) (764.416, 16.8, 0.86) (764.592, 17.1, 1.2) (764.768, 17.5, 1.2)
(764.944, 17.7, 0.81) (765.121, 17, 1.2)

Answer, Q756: 18.4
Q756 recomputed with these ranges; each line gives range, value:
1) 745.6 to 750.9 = 18.7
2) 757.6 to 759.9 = 18.8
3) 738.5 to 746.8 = 18.7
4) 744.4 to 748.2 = 18.7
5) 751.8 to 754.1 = 18.5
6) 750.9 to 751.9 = 18.3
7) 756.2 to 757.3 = 18.2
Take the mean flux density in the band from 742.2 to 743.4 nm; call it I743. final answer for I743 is 19.1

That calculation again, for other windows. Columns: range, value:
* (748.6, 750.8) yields 18.6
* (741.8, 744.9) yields 18.7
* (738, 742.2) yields 18.8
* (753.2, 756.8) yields 18.4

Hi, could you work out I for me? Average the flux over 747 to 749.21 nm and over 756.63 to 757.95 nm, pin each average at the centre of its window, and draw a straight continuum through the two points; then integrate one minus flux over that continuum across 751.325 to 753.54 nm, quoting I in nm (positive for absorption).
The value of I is 0.02 nm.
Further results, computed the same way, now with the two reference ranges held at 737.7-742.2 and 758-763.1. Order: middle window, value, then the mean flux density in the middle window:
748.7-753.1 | 0.036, 18.5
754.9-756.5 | 0.017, 18.4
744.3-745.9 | 0.016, 18.6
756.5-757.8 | 0.031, 18.1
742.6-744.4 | -0.014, 19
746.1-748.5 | -0.002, 18.7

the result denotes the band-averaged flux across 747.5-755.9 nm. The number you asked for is 18.6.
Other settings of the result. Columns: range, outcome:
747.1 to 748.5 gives 18.9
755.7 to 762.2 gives 18.5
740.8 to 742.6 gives 18.3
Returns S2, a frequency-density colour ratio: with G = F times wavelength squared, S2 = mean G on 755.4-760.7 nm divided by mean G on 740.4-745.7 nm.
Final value 1.03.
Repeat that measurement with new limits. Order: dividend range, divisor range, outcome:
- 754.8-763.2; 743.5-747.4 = 1.02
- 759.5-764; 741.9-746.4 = 1.03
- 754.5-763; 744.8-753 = 1.01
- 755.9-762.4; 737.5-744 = 1.02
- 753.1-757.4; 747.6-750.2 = 0.99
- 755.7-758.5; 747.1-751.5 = 1.00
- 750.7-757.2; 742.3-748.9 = 1.00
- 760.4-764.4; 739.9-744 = 1.02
